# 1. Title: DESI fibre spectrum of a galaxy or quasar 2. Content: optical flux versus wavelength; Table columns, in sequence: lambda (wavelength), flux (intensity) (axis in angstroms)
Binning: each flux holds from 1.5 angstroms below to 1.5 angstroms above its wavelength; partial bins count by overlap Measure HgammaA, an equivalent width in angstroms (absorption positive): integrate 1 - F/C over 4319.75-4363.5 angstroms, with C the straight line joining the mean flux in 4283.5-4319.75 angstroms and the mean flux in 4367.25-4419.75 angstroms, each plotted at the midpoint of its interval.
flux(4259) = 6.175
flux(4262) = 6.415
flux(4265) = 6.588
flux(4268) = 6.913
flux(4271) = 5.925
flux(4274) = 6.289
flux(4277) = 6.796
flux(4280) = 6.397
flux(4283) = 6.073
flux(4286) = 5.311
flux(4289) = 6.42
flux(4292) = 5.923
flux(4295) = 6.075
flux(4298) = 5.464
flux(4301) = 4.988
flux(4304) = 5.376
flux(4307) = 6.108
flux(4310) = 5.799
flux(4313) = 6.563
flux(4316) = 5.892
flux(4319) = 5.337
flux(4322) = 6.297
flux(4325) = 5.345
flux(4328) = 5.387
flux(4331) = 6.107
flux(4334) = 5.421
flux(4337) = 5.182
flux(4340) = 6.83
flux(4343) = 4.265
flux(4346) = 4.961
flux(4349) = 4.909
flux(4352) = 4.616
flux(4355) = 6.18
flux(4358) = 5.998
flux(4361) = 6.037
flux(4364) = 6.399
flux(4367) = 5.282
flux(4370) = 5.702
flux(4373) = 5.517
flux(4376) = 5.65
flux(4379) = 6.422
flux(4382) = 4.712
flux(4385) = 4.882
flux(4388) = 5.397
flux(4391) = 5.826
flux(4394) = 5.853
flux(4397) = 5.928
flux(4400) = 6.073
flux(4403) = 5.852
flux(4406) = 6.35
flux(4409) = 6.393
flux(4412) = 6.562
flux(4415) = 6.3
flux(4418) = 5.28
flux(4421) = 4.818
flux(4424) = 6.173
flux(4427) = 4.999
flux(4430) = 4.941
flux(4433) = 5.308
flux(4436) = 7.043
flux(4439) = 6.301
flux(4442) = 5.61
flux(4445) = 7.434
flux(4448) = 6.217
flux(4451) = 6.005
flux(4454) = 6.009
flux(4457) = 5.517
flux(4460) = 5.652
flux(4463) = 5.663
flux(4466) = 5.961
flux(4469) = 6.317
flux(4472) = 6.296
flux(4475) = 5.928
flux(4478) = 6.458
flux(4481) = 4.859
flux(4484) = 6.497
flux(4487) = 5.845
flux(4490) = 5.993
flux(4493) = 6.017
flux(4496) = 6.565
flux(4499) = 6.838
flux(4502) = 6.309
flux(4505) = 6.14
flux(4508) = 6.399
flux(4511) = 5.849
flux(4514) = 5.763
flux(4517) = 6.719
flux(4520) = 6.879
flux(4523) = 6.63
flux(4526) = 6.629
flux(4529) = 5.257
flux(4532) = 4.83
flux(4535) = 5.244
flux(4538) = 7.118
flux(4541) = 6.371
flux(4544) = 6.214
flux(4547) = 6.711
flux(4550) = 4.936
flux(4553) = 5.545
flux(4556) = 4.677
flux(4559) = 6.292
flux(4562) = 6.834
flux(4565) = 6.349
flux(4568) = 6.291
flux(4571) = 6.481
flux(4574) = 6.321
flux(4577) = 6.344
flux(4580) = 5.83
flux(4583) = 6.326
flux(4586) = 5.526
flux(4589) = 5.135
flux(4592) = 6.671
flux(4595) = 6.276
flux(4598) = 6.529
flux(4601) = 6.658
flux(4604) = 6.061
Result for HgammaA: 1.8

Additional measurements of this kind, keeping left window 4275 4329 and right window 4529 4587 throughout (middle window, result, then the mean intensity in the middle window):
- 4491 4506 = -1.0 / 6.37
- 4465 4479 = -0.6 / 6.19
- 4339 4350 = 1.3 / 5.18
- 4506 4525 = -1.3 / 6.37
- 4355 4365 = -0.4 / 6.14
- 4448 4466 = 0.4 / 5.82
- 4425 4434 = 1.2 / 5.13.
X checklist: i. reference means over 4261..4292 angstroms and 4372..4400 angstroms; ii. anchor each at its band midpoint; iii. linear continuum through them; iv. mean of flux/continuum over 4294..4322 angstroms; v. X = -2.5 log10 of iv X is 0.06 mag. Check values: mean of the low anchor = 6.29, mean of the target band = 5.76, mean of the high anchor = 5.6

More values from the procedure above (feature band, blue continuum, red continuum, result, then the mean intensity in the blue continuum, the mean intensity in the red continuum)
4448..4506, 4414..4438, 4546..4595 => -0.05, 5.61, 6.02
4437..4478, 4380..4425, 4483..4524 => -0.01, 5.76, 6.31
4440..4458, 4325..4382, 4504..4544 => -0.05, 5.57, 6.14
